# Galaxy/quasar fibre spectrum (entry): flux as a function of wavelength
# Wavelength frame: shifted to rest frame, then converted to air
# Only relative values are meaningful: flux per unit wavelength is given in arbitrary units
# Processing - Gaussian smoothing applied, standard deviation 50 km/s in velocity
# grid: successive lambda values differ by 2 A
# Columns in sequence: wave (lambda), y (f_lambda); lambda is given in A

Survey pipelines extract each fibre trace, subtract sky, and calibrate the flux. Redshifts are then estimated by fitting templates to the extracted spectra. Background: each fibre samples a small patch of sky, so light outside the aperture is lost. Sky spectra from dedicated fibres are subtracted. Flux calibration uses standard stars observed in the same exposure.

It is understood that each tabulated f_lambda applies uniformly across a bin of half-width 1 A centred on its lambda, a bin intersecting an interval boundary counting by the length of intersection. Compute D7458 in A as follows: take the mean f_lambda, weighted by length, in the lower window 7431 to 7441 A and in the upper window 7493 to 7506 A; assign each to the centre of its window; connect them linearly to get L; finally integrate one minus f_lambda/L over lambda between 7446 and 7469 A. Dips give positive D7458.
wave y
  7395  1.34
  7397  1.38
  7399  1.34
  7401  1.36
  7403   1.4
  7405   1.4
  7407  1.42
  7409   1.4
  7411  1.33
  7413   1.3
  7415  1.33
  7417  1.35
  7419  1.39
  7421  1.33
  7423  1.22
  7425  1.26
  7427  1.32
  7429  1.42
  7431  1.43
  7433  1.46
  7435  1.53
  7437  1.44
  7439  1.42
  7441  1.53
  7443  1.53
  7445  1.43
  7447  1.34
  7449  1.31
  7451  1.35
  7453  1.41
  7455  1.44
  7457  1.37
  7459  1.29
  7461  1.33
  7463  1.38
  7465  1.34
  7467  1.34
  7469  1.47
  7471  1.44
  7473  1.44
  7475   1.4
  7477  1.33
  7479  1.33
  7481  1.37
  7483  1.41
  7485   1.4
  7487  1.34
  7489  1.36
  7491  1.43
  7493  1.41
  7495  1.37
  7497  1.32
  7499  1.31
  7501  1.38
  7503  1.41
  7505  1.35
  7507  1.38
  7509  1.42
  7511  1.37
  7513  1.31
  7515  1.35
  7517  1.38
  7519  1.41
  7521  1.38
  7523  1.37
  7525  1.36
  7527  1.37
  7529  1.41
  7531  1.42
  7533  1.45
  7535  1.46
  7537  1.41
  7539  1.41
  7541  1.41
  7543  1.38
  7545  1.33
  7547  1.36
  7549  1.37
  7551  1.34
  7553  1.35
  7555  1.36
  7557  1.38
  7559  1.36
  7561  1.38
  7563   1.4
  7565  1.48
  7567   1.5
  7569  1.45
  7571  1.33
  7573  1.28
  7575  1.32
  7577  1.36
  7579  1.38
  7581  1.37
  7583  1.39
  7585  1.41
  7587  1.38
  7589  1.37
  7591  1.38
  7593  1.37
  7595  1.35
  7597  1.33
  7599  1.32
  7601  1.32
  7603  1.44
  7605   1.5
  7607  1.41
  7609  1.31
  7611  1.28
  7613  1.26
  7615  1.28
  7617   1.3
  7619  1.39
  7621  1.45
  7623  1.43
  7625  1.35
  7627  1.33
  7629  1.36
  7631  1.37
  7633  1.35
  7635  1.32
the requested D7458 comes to 1.1 A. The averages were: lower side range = 1.47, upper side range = 1.36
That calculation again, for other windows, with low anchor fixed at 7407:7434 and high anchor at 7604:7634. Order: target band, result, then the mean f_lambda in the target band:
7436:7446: -0.9 A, 1.47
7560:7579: -0.4 A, 1.39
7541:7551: -0.1 A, 1.36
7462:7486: -0.6 A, 1.39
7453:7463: -0.1 A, 1.36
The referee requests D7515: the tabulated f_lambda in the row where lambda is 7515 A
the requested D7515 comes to 1.35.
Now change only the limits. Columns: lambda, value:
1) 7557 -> 1.38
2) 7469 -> 1.47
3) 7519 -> 1.41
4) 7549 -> 1.37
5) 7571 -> 1.33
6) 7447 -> 1.34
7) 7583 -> 1.39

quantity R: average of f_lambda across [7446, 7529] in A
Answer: 1.37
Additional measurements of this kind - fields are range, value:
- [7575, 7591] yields 1.38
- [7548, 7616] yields 1.37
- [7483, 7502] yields 1.37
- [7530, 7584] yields 1.39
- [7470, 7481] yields 1.39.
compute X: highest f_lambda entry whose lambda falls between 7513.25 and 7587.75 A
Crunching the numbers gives 1.5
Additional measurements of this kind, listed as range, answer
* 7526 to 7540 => 1.46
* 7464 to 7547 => 1.47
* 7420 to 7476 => 1.53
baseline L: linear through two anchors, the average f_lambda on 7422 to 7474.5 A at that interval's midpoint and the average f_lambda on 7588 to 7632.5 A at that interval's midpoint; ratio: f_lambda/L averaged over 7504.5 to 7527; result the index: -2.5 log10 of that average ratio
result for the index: 0.006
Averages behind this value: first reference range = 1.39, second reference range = 1.36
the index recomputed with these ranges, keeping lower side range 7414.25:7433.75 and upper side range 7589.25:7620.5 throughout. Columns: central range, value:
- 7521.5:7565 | -0.03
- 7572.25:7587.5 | -0.01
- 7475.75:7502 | -0.01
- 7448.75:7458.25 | -0.02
